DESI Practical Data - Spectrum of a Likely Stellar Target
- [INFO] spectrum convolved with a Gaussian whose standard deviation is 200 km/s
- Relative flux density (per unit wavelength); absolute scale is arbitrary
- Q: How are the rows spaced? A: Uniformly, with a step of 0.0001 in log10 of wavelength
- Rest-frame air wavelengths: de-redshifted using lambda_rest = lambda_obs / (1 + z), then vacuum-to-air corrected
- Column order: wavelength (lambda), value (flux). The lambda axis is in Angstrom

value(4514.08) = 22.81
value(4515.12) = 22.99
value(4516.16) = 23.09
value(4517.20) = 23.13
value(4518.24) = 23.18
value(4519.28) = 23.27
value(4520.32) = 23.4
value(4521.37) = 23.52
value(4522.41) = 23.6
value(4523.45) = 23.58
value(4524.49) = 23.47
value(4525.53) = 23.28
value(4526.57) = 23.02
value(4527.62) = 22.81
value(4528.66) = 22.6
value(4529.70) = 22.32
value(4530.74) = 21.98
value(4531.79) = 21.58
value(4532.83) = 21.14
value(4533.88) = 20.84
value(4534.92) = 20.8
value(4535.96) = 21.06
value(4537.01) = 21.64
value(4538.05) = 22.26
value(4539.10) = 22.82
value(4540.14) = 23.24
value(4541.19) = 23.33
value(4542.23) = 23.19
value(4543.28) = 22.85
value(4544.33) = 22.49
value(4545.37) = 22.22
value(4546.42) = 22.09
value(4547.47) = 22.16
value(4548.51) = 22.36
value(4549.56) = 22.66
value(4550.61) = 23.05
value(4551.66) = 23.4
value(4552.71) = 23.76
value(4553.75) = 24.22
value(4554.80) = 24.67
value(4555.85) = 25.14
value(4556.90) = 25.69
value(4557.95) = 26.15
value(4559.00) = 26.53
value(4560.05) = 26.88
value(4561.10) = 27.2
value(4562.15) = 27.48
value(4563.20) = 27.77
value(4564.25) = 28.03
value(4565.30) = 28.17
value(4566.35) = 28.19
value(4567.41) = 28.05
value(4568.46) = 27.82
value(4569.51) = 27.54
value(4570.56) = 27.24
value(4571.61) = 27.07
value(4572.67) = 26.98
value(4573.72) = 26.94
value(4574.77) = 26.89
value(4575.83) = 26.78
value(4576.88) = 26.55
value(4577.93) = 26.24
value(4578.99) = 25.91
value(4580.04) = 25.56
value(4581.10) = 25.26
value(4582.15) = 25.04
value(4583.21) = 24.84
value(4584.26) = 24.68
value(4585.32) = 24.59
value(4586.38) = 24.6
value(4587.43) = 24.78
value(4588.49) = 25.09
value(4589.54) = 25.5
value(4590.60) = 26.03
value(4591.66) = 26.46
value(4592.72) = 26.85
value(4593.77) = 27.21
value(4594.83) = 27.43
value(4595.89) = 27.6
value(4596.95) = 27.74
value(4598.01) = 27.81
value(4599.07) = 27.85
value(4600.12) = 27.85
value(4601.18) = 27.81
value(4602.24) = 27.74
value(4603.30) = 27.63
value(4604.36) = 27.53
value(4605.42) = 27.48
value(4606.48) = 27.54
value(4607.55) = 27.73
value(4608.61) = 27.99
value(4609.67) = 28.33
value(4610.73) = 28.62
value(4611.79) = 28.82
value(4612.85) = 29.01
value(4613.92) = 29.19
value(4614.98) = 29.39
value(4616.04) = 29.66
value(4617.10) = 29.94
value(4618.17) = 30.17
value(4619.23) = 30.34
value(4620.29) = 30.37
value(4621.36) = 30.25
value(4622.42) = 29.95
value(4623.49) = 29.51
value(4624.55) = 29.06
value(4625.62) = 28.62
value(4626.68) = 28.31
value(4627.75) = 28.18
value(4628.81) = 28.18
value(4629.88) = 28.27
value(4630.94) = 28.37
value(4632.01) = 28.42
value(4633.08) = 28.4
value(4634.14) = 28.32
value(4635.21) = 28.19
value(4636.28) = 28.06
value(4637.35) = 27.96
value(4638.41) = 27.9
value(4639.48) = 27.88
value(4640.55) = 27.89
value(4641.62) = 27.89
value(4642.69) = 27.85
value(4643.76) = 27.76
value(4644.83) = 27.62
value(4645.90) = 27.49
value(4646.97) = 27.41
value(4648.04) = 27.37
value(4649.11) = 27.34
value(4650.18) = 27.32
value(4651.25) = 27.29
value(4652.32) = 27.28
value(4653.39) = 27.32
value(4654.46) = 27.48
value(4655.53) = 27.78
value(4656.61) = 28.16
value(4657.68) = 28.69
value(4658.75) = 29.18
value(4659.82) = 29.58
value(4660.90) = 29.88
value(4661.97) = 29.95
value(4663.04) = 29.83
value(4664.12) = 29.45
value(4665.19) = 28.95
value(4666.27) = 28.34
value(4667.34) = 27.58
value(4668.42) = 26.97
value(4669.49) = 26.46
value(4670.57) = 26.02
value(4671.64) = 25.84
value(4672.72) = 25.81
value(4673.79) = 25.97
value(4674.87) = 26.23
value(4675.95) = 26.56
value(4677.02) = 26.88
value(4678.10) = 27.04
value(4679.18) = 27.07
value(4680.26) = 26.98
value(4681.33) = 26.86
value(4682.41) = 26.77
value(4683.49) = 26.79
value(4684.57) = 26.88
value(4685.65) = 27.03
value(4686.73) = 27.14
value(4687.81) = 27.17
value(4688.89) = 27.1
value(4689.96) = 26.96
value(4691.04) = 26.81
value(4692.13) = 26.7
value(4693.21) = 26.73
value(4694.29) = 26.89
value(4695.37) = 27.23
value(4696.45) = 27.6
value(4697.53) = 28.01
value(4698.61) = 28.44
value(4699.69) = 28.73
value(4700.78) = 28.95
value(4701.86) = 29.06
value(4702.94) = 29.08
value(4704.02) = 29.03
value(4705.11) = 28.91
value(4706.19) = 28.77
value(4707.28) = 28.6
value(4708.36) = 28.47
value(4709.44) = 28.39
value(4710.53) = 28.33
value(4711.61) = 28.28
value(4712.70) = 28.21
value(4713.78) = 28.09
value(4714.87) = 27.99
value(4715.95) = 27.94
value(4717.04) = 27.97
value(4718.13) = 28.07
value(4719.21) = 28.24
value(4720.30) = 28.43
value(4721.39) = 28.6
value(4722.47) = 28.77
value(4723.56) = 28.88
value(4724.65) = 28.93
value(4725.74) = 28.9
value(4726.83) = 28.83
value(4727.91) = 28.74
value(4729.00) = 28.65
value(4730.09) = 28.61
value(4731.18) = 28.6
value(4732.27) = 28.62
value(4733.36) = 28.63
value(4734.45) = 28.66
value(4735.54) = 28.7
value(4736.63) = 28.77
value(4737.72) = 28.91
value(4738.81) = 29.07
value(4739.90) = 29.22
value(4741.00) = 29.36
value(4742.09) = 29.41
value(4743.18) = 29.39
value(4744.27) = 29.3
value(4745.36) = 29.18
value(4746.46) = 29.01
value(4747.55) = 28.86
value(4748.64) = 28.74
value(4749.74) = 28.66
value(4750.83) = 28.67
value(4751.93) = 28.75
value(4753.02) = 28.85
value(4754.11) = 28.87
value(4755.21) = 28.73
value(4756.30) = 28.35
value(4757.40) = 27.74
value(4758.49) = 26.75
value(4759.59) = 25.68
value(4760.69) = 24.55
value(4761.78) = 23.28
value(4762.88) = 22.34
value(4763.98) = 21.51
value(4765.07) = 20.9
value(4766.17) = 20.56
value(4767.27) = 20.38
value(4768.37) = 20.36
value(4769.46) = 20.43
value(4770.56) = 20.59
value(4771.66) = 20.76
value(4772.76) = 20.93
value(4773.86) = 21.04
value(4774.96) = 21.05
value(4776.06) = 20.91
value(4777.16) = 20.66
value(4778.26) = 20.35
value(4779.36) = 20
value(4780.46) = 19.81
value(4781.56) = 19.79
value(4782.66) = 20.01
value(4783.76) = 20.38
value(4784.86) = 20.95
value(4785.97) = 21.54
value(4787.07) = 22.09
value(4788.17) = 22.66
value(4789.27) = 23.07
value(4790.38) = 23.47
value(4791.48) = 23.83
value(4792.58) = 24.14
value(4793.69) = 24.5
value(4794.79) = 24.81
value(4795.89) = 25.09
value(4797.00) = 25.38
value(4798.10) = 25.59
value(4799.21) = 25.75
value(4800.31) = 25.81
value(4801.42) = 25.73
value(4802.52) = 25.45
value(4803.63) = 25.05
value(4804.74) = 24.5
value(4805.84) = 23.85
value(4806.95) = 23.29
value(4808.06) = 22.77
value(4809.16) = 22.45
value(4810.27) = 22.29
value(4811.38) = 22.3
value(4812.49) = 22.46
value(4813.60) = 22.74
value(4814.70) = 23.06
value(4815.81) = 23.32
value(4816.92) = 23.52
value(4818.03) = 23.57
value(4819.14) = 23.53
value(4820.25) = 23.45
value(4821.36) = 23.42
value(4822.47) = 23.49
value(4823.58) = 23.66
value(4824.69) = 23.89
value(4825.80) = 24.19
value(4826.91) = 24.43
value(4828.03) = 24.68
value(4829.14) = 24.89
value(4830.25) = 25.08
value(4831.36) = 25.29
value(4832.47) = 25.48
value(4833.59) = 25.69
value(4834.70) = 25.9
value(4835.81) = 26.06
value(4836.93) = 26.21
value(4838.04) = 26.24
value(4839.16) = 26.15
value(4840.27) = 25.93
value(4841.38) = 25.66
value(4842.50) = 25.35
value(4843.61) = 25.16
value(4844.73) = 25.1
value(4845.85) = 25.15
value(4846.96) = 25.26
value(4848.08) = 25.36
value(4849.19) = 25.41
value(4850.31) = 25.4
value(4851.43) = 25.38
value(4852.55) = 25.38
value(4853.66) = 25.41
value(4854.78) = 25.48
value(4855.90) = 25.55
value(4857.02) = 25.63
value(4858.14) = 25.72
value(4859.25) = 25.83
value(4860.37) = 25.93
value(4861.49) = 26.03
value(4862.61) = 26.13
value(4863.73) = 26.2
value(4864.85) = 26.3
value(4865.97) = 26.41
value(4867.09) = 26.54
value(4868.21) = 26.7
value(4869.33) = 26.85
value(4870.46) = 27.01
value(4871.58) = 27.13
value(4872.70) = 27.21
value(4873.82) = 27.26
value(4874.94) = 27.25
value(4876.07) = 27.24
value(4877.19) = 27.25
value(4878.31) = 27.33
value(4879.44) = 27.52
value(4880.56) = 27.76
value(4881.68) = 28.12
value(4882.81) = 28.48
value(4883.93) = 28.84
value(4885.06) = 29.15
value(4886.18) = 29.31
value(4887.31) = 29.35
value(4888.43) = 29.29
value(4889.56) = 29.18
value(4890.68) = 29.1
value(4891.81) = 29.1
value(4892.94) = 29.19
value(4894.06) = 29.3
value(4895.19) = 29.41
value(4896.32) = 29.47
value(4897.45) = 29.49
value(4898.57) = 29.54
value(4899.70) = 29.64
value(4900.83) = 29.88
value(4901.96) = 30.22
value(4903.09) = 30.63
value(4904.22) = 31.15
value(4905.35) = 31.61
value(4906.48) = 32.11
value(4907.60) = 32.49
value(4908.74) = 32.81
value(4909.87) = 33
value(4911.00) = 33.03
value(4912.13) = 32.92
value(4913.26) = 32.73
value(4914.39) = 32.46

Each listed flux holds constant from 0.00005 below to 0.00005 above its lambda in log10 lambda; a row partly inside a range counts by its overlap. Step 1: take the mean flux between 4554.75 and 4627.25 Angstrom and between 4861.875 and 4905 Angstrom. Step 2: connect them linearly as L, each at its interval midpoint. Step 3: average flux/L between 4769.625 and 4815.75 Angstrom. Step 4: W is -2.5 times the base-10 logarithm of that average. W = 0.230 mag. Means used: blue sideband 27.4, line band 22.7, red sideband 28.3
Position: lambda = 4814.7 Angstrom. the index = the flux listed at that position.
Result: 23.06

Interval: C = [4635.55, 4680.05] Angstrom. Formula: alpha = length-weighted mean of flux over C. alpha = 27.7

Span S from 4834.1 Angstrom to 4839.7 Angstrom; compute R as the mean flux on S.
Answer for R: 26.1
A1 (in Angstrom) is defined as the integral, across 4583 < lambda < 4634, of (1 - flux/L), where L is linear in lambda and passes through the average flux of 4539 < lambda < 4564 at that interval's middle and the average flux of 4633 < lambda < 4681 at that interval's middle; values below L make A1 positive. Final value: -3.4 Angstrom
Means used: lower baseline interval 24.3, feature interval 27.9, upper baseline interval 27.7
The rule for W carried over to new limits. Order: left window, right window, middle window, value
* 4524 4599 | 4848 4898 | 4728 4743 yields -0.10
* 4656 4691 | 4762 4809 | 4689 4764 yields -0.13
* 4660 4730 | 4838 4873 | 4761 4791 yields 0.26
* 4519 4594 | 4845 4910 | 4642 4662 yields -0.10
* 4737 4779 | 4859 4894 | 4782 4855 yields 0.10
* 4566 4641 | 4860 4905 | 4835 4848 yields 0.10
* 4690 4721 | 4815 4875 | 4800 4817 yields 0.11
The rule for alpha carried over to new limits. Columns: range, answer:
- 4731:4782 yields 25.4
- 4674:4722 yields 27.7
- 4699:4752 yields 28.7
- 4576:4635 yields 27.7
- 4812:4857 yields 24.8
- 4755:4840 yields 23.4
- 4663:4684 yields 27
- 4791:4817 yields 24.1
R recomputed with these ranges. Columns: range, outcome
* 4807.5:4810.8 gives 22.5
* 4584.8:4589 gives 24.8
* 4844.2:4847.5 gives 25.2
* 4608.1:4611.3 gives 28.4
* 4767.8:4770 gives 20.4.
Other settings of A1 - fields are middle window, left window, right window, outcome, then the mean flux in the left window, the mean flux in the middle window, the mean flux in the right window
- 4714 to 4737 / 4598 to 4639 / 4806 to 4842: -1.9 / 28.6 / 28.5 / 24.2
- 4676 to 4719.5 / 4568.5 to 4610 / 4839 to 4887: -1.8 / 26.7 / 27.7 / 26.5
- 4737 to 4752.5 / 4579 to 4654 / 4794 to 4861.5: -1.9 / 27.7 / 29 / 24.8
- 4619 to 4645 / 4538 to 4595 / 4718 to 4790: -3.2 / 25.4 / 28.5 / 25.5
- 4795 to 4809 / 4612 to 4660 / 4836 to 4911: 1.6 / 28.5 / 24.8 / 27.7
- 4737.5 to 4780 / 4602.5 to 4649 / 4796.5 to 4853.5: 1.3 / 28.5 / 25.1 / 24.6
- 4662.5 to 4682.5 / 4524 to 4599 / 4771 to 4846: -2.3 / 24.9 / 27.1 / 23.6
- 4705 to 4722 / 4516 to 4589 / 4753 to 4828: -3.4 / 24.4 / 28.3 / 23.2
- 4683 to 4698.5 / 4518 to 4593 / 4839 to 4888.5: -1.0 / 24.6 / 27.1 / 26.6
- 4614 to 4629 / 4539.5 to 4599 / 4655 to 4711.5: -1.6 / 25.6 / 29.5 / 27.7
